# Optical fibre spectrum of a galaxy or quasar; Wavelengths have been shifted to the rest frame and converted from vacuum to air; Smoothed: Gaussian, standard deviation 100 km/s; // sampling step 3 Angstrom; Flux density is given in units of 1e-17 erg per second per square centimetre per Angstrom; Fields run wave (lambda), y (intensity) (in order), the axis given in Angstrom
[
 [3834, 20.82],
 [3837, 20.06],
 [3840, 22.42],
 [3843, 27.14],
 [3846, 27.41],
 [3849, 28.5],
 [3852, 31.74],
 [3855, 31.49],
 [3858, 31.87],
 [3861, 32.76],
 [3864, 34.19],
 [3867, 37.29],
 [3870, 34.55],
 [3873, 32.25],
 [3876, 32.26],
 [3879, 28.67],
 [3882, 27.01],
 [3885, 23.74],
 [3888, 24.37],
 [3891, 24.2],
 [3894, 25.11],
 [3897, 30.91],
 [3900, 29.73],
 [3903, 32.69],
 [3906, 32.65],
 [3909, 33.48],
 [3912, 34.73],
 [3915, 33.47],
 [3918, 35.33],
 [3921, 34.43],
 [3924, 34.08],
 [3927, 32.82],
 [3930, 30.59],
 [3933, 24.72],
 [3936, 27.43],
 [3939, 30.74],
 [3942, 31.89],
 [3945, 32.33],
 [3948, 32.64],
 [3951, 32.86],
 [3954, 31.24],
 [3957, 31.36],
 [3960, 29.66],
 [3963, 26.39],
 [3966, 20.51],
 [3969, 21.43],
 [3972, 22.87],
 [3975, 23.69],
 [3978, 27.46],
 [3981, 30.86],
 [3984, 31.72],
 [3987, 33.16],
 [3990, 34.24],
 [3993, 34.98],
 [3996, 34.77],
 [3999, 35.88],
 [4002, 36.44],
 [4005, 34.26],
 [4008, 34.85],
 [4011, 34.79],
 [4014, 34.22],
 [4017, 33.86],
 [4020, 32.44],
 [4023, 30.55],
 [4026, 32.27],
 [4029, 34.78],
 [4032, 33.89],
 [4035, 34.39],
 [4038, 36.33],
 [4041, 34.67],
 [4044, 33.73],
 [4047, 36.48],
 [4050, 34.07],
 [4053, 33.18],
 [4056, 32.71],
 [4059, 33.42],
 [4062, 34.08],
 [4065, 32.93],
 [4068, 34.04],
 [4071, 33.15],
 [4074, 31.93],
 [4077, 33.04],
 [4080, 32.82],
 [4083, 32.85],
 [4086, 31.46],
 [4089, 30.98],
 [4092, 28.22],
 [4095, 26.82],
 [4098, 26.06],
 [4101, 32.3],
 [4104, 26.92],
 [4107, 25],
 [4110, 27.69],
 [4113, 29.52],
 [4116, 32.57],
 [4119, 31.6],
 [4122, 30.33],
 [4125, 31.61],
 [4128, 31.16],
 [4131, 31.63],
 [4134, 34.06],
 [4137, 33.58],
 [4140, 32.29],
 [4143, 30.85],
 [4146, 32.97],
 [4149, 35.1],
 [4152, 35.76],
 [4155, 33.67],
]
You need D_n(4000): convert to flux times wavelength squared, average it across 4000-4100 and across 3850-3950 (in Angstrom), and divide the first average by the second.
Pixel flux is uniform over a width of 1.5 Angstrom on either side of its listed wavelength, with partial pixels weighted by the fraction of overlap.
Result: 1.14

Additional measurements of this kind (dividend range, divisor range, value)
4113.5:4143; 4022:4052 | 0.98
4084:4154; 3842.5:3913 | 1.15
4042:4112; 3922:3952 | 1.09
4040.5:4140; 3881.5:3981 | 1.17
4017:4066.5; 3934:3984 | 1.24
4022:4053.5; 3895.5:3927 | 1.10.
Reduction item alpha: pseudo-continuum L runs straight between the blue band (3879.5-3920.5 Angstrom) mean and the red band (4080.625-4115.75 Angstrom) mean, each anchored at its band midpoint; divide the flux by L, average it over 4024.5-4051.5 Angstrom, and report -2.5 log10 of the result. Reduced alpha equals -0.176 mag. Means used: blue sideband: 29.9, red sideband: 29.1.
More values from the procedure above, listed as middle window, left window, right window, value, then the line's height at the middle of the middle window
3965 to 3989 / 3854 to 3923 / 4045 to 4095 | 0.192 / 31.9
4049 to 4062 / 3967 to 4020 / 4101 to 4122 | -0.103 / 30.4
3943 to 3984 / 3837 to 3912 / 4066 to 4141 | 0.076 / 30.2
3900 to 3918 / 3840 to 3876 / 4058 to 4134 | -0.067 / 31.3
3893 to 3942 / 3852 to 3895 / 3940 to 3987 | -0.076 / 29.4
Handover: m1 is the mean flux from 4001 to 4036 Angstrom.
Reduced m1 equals 33.9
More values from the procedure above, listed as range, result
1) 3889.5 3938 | 31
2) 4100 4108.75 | 27.8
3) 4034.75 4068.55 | 34.2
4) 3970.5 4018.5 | 32.4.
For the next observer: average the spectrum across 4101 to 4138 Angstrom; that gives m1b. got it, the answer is 30.5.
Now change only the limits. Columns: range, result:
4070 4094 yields 31.7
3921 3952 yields 31.1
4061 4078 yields 33.2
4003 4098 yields 33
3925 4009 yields 30.4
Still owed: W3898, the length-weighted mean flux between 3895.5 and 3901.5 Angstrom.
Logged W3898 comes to 30.3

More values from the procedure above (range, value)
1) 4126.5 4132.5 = 31.4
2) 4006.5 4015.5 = 34.6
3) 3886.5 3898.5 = 26.1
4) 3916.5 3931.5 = 33.4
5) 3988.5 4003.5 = 35.3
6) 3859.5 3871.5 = 34.7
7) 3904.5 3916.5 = 33.6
